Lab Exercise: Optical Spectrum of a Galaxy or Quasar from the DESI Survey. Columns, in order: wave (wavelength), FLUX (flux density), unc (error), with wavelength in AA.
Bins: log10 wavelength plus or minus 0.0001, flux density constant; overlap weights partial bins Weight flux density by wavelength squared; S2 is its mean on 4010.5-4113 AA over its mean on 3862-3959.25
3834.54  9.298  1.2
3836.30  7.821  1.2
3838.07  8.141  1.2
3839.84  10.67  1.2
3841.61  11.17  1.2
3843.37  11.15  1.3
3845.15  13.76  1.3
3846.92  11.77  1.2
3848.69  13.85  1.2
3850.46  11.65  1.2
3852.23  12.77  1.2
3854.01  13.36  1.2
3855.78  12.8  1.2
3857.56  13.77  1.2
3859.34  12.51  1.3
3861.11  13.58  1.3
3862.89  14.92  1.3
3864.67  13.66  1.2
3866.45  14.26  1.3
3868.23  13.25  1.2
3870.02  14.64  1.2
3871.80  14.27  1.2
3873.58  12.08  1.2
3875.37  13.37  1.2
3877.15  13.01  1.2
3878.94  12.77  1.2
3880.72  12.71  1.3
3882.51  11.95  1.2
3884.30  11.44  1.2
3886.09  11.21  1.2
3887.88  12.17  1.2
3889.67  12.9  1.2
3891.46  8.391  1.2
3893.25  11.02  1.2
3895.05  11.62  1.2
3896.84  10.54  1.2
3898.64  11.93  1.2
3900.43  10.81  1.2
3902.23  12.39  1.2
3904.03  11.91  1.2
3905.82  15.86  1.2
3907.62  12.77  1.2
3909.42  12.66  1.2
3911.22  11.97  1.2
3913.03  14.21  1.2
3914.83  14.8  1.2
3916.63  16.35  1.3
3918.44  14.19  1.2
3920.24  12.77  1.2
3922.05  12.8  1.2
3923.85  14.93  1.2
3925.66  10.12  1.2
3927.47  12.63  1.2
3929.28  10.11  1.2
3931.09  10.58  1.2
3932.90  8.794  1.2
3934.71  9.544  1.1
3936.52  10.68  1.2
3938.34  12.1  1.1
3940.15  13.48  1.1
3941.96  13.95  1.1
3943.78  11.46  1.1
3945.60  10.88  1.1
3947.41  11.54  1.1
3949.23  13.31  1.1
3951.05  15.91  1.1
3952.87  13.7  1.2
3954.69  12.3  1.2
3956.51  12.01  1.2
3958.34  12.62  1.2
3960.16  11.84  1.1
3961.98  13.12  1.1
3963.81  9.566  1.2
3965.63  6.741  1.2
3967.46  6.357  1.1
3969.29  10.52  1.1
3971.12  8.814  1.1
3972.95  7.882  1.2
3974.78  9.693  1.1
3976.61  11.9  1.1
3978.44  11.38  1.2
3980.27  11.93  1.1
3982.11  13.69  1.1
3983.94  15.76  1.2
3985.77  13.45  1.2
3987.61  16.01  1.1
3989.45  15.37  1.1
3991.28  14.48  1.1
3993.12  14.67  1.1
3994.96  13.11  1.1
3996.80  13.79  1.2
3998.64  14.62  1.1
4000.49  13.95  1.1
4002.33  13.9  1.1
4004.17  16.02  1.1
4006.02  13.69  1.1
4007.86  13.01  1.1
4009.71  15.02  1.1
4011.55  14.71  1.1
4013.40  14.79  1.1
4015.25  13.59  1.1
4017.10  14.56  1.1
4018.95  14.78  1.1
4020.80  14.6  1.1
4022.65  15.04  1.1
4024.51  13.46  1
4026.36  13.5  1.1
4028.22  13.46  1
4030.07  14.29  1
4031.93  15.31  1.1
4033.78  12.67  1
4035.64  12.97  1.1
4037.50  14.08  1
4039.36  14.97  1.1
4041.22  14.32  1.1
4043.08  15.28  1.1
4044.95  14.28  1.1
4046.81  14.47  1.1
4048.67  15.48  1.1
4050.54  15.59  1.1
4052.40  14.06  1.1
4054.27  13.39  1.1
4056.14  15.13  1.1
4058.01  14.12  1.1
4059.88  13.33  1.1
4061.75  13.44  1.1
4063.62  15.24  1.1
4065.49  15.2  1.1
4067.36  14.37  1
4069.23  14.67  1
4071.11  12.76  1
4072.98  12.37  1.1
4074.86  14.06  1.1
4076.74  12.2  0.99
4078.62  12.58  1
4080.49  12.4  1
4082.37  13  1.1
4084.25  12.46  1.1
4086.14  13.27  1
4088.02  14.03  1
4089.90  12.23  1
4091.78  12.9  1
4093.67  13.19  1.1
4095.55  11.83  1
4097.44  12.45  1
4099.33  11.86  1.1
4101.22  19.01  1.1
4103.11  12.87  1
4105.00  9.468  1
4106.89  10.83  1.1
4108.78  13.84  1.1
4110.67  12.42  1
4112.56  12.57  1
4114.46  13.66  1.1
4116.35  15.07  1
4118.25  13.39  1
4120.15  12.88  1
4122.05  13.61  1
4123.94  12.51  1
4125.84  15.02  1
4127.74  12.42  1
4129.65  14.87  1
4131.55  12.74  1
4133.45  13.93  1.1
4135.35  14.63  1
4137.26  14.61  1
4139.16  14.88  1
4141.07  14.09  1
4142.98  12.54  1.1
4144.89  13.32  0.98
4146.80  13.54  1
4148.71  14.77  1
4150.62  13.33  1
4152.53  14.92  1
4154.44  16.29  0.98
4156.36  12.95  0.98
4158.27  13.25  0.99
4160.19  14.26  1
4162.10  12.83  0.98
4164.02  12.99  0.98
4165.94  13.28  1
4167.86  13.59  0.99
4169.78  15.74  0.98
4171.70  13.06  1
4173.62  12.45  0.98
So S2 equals 1.2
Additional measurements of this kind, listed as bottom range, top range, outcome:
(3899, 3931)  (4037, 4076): 1.19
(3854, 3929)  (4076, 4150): 1.16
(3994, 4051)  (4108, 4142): 1.01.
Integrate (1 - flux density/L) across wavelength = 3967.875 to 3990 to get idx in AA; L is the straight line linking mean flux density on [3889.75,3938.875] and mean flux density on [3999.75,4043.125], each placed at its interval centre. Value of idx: 2.30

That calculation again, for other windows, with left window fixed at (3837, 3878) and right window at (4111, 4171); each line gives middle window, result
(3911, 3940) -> 1.6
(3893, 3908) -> 0.9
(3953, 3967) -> 2.1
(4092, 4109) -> 1.1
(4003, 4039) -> -2.2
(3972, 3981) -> 1.8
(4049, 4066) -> -1.1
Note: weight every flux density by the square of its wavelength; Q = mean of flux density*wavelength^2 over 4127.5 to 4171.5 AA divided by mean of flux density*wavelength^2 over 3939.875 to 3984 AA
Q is 1.33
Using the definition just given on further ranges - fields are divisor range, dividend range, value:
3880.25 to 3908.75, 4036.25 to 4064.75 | 1.32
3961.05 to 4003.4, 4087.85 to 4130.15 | 1.14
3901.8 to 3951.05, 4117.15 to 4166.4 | 1.22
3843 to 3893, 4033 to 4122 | 1.18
